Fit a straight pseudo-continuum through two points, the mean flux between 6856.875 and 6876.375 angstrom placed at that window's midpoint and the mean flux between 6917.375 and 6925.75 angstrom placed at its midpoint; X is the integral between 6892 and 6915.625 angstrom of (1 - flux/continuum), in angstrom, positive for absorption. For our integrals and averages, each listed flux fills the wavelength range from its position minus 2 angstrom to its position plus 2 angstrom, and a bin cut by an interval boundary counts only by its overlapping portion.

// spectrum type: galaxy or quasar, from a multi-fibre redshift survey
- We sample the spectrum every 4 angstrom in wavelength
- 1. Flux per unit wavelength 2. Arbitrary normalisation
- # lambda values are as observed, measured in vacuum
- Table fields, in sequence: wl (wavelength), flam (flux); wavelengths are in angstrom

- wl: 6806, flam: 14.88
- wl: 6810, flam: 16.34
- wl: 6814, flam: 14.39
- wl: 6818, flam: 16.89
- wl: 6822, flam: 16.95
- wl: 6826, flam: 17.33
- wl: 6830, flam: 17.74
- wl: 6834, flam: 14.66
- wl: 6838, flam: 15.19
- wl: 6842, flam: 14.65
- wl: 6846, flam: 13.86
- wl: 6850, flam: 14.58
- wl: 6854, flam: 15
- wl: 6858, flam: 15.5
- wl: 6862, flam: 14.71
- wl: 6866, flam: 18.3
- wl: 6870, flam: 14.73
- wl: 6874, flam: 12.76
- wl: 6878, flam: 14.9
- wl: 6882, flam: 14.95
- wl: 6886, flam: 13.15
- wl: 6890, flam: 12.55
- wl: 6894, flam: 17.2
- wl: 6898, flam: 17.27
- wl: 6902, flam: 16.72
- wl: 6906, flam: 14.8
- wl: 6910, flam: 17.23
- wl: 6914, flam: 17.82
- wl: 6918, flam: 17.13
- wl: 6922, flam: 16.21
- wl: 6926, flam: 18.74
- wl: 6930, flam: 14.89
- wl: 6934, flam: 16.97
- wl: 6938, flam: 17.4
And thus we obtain -0.6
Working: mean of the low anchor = 15.2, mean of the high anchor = 17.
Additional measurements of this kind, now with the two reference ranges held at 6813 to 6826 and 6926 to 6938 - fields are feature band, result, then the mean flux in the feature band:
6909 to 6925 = -0.56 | 17.2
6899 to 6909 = 0.32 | 16.1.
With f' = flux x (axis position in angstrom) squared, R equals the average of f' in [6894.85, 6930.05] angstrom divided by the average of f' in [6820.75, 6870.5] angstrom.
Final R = 1.1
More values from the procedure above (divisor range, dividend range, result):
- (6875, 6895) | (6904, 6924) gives 1.17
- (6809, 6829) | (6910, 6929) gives 1.08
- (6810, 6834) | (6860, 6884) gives 0.93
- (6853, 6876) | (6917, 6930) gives 1.14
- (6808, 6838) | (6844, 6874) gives 0.94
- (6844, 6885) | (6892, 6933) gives 1.14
